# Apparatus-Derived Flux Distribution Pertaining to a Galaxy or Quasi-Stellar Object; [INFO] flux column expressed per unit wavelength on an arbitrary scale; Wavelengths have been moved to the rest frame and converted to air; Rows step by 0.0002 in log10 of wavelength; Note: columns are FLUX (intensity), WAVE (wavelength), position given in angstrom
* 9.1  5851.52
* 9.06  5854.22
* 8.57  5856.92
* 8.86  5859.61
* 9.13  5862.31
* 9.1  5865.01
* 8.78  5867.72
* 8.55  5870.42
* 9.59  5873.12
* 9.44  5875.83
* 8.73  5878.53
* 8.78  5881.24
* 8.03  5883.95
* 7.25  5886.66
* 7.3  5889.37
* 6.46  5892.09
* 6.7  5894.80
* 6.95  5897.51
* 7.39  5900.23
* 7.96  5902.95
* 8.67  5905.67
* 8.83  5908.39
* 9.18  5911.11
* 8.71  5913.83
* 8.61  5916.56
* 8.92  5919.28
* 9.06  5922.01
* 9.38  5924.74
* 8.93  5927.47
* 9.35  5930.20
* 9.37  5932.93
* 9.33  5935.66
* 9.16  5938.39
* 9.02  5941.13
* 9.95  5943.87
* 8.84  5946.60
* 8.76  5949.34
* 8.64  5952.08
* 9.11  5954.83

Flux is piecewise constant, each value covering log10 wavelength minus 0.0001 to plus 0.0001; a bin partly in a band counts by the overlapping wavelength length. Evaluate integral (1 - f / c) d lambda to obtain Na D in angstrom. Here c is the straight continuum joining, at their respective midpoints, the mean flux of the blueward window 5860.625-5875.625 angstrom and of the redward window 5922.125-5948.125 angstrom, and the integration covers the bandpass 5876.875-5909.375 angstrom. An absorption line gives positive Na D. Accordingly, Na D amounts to 4.9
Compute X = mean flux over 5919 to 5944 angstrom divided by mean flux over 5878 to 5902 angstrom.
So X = 1.2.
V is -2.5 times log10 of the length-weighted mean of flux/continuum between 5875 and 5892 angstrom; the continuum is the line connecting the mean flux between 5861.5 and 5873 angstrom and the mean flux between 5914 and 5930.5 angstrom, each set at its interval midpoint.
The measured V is 0.11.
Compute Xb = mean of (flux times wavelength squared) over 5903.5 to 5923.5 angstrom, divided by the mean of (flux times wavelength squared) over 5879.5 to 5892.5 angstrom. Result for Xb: 1.16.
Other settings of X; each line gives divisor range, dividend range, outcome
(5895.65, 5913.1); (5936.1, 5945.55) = 1.15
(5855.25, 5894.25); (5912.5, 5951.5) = 1.08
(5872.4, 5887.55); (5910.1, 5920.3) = 1.02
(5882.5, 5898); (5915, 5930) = 1.26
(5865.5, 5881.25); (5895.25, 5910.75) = 0.88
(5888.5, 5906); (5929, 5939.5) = 1.28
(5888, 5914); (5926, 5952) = 1.18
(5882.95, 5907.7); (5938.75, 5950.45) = 1.23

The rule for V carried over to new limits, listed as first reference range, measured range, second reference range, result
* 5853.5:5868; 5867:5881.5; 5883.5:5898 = -0.118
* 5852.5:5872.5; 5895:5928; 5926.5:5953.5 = 0.071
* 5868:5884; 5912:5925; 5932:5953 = 0.019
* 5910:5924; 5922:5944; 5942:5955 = -0.033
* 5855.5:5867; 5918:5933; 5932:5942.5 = 0.002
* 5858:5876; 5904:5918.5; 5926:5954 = 0.037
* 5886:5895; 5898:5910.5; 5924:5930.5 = -0.054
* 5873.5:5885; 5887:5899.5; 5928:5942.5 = 0.278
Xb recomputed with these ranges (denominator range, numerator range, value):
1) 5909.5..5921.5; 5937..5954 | 1.03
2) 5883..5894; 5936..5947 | 1.31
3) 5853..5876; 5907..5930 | 1.02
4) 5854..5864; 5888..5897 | 0.78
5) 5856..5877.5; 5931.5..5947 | 1.06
